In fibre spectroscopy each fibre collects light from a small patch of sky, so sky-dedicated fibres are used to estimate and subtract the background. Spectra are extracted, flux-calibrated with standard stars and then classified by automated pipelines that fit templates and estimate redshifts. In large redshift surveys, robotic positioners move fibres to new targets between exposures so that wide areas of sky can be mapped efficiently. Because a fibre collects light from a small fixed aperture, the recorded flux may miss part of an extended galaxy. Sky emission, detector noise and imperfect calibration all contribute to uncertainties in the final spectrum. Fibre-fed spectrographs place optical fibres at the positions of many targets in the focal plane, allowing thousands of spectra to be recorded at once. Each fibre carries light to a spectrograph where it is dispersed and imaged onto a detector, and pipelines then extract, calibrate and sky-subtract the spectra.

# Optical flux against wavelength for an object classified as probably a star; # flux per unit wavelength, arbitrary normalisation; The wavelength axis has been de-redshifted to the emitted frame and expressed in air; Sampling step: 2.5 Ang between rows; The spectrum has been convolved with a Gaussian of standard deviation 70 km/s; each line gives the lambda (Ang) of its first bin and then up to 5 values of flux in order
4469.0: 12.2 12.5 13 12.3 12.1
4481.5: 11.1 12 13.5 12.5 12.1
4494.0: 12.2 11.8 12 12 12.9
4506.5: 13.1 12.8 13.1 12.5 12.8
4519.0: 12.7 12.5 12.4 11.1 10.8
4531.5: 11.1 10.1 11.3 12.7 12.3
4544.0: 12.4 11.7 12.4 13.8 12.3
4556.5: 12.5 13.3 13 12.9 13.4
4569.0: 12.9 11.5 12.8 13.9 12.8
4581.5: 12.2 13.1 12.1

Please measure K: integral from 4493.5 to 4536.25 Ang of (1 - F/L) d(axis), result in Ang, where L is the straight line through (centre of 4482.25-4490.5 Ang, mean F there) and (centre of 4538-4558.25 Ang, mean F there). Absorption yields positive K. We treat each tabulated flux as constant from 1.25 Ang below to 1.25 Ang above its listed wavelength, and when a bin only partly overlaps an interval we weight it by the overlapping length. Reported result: 1.5 Ang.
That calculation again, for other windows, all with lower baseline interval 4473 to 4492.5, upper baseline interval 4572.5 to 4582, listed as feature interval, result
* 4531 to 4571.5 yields 1.3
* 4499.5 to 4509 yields -0.1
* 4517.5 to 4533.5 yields 1.1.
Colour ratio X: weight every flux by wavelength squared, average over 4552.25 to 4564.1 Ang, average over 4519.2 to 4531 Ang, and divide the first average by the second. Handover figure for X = 1.1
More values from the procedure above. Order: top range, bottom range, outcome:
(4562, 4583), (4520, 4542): 1.13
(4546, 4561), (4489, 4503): 1.08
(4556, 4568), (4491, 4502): 1.12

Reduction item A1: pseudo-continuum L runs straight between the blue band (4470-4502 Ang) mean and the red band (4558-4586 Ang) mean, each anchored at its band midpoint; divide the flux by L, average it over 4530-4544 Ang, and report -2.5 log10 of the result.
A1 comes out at 0.094 mag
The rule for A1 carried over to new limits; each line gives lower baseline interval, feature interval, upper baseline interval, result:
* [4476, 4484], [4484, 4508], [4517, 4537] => -0.06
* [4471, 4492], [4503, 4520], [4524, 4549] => -0.08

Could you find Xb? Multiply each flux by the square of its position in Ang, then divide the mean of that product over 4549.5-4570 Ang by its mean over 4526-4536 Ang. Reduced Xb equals 1.22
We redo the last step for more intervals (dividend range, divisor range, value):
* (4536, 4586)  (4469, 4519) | 1.05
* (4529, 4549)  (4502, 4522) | 0.92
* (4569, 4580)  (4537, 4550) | 1.06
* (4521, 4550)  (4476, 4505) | 0.98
